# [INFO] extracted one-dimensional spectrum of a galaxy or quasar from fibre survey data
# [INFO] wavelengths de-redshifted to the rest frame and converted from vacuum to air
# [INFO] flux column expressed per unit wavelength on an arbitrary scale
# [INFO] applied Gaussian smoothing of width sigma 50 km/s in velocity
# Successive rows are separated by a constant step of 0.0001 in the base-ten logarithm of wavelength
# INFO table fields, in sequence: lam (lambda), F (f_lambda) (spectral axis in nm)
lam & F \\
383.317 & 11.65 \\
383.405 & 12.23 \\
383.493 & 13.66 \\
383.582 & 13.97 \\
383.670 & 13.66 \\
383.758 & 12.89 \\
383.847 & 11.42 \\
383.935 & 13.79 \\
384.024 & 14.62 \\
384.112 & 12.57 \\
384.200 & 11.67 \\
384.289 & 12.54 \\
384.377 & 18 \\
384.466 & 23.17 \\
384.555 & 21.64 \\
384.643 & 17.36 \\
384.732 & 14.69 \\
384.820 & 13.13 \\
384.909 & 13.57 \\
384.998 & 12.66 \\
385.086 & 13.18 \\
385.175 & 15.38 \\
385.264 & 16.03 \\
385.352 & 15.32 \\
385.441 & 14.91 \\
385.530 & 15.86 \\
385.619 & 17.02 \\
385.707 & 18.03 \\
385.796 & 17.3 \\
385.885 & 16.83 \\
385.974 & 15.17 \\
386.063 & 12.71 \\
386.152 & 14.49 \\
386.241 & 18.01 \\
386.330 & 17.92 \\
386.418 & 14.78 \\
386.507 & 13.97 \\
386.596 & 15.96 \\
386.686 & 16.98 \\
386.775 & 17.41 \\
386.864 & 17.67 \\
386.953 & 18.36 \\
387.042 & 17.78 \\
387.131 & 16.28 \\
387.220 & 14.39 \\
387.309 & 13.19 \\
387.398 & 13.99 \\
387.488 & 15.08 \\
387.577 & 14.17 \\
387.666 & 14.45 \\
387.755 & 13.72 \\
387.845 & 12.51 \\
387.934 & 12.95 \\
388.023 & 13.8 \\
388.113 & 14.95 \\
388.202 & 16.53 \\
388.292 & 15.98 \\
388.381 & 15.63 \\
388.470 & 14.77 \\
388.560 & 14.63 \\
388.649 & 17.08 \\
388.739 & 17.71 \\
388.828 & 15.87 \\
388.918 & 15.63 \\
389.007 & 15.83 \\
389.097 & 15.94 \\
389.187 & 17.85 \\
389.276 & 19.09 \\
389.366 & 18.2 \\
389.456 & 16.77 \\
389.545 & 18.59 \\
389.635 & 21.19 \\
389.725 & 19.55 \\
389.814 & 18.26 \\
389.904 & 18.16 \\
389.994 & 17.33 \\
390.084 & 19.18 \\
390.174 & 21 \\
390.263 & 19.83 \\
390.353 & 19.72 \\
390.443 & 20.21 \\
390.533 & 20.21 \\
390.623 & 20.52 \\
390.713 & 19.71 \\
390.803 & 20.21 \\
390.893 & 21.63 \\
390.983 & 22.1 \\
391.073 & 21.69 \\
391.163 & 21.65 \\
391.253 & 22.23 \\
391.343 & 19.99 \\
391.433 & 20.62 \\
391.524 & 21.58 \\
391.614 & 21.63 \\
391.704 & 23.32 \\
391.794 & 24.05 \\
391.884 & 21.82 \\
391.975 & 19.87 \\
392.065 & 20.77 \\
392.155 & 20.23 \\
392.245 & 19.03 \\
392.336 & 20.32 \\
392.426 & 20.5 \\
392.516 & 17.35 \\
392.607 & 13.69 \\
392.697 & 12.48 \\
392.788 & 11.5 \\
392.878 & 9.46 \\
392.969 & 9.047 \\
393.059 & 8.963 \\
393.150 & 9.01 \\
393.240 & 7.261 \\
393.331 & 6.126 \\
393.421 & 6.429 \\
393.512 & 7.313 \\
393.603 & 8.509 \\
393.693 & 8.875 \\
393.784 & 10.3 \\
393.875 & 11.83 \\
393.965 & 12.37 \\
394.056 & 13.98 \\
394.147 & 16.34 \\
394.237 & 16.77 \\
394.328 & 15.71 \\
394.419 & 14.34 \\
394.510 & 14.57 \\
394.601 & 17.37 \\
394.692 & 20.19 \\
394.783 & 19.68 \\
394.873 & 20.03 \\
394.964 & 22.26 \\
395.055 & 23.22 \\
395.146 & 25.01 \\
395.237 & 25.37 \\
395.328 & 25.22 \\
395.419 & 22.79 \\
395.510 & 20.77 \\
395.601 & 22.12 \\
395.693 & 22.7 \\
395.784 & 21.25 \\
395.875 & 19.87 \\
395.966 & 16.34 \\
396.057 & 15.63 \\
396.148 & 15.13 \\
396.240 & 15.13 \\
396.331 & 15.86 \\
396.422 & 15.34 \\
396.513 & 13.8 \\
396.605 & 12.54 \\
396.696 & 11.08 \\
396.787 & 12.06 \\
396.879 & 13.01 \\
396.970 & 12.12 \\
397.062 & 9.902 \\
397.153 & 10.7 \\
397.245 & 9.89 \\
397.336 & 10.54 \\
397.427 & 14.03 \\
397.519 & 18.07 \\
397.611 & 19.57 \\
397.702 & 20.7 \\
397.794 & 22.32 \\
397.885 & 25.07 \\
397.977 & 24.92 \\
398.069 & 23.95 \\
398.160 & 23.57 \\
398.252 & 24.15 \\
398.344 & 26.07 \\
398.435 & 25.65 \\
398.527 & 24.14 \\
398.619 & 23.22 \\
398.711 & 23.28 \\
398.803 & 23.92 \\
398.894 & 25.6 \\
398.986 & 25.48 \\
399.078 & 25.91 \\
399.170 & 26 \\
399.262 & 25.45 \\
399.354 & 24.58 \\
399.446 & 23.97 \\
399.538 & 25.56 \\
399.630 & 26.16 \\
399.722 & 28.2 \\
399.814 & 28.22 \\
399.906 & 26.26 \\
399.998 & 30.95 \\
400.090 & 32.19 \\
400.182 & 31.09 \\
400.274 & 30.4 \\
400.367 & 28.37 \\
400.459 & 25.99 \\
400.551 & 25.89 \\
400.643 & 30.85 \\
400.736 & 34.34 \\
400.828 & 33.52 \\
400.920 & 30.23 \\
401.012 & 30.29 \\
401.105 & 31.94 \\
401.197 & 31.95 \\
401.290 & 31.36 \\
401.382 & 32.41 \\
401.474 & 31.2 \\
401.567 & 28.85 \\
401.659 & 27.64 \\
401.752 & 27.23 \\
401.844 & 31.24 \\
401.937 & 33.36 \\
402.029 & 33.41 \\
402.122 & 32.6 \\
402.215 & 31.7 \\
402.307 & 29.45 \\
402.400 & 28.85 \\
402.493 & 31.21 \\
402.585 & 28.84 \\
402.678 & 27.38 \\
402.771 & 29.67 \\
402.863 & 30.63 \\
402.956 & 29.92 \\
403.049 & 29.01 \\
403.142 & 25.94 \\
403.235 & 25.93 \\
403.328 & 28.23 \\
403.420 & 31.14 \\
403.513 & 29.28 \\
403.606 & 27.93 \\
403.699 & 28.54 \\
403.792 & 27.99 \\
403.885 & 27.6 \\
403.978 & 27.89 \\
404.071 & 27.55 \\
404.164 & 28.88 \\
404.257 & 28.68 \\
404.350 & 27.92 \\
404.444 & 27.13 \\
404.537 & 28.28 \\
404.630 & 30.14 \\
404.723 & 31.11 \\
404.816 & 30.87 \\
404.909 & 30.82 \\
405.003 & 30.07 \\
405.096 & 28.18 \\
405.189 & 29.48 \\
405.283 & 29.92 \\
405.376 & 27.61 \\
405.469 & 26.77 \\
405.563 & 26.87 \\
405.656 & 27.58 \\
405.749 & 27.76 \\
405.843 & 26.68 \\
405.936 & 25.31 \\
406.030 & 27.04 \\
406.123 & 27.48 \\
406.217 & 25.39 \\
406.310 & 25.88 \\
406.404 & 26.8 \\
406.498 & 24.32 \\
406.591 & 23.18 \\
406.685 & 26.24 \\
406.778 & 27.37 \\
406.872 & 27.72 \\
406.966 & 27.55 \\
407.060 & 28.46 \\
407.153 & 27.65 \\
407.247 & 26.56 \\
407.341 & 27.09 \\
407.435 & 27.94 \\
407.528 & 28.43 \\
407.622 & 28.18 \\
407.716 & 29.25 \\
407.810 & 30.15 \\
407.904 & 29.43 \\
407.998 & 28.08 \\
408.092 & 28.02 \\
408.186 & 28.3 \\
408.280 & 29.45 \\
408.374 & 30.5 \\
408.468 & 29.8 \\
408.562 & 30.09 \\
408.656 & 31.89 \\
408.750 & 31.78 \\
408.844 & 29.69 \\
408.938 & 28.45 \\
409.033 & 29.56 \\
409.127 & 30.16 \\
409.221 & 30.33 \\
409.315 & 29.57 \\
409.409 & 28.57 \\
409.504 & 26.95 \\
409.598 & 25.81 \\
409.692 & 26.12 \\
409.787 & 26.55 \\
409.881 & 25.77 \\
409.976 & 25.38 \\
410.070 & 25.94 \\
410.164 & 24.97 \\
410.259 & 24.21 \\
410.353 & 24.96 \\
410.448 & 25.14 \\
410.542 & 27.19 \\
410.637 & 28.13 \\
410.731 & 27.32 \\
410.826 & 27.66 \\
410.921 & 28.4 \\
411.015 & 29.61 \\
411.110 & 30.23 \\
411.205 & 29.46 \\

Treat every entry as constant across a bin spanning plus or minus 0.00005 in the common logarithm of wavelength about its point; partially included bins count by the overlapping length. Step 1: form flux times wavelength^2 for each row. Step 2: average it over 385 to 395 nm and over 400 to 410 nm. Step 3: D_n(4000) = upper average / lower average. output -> 1.89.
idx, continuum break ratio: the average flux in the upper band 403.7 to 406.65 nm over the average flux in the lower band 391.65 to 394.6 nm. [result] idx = 1.96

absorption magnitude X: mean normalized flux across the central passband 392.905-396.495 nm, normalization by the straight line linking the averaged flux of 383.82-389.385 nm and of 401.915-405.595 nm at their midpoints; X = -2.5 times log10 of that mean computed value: 0.37 mag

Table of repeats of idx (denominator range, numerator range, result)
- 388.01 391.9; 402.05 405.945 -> 1.52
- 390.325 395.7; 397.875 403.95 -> 1.62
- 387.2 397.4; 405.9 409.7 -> 1.69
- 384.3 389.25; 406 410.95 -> 1.75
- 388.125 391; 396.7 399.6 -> 1.13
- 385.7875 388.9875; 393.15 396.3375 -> 1.06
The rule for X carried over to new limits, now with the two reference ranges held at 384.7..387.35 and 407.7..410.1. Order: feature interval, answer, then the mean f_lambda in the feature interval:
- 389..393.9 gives 0.09 mag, 17.1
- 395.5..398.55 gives 0.23 mag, 17.8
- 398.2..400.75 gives -0.15 mag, 26.7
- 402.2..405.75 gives -0.12 mag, 28.8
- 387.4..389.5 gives 0.10 mag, 15.6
